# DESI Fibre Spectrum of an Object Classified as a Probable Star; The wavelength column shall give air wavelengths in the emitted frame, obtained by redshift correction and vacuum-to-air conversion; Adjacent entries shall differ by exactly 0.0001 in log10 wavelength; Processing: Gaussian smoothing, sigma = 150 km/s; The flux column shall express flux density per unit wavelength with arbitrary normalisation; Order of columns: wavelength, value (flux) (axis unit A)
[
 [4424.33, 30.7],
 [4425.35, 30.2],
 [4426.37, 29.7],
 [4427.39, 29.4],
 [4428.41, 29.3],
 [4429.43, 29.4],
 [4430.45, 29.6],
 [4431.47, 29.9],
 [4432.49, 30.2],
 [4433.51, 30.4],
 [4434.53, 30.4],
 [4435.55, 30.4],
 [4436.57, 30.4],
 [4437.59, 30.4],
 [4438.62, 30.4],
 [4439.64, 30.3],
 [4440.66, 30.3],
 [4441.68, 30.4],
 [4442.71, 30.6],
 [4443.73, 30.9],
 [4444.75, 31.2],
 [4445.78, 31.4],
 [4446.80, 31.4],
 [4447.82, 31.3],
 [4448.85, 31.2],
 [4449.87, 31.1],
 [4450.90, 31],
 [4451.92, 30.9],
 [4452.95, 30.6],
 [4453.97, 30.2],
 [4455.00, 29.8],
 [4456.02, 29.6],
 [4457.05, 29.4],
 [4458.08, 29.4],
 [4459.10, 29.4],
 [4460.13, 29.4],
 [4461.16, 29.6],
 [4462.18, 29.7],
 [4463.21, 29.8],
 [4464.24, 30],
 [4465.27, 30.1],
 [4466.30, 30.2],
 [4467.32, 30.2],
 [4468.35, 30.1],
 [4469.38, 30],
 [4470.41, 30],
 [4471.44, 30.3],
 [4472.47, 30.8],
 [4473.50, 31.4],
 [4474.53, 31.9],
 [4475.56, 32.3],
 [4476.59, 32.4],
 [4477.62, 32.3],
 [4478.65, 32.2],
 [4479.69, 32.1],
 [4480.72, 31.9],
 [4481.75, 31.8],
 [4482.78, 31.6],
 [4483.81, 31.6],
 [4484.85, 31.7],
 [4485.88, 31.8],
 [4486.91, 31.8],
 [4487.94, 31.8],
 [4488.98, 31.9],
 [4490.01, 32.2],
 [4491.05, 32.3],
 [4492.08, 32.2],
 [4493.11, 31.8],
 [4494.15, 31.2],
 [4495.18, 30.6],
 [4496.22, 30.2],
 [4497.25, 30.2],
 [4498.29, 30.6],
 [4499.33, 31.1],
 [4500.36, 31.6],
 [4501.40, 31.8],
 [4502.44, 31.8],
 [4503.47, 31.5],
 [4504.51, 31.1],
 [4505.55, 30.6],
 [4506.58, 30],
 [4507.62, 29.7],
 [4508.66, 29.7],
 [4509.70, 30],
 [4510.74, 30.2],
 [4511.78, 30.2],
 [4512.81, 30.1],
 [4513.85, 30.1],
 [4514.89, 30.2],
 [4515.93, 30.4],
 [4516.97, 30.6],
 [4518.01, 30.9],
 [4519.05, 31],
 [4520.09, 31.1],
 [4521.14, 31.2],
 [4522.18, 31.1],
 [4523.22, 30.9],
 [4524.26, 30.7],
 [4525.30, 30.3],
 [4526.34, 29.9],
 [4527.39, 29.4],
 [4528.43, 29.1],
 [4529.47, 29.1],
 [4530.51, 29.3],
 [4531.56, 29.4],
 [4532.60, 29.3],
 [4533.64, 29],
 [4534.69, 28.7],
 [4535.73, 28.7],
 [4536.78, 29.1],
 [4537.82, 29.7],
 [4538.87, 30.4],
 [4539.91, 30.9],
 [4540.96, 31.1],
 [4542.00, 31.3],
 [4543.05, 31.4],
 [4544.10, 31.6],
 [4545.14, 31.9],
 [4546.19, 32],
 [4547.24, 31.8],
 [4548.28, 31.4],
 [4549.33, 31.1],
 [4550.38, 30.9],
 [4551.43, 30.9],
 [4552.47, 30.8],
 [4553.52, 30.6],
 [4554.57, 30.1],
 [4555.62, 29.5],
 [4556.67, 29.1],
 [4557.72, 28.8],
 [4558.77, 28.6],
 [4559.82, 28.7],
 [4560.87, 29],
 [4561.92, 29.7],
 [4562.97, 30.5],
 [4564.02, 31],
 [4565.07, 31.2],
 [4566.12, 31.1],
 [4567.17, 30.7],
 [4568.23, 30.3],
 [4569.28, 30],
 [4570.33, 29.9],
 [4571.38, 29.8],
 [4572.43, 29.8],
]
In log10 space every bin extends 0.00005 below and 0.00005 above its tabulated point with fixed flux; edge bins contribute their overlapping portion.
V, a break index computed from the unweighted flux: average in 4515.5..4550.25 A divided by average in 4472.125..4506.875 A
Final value 1.0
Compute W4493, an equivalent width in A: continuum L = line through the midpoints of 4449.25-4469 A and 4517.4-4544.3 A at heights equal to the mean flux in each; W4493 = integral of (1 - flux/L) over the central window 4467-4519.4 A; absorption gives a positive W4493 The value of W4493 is -1.7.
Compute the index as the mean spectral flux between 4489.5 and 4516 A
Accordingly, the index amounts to 30.8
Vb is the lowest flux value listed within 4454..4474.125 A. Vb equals 29.4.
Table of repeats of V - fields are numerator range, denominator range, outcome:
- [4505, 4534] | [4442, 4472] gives 0.99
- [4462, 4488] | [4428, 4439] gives 1.04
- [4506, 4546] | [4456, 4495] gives 0.97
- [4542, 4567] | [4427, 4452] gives 1.00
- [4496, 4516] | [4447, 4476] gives 1.01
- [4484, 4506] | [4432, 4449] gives 1.02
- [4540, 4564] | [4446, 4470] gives 1.01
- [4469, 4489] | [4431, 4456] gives 1.03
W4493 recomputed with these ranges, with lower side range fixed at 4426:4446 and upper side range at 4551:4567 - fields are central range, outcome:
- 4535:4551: -0.4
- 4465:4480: -0.5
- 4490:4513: -0.6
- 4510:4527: -0.3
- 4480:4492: -0.7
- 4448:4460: 0.0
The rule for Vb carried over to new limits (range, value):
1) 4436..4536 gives 28.7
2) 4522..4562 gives 28.6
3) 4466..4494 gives 30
